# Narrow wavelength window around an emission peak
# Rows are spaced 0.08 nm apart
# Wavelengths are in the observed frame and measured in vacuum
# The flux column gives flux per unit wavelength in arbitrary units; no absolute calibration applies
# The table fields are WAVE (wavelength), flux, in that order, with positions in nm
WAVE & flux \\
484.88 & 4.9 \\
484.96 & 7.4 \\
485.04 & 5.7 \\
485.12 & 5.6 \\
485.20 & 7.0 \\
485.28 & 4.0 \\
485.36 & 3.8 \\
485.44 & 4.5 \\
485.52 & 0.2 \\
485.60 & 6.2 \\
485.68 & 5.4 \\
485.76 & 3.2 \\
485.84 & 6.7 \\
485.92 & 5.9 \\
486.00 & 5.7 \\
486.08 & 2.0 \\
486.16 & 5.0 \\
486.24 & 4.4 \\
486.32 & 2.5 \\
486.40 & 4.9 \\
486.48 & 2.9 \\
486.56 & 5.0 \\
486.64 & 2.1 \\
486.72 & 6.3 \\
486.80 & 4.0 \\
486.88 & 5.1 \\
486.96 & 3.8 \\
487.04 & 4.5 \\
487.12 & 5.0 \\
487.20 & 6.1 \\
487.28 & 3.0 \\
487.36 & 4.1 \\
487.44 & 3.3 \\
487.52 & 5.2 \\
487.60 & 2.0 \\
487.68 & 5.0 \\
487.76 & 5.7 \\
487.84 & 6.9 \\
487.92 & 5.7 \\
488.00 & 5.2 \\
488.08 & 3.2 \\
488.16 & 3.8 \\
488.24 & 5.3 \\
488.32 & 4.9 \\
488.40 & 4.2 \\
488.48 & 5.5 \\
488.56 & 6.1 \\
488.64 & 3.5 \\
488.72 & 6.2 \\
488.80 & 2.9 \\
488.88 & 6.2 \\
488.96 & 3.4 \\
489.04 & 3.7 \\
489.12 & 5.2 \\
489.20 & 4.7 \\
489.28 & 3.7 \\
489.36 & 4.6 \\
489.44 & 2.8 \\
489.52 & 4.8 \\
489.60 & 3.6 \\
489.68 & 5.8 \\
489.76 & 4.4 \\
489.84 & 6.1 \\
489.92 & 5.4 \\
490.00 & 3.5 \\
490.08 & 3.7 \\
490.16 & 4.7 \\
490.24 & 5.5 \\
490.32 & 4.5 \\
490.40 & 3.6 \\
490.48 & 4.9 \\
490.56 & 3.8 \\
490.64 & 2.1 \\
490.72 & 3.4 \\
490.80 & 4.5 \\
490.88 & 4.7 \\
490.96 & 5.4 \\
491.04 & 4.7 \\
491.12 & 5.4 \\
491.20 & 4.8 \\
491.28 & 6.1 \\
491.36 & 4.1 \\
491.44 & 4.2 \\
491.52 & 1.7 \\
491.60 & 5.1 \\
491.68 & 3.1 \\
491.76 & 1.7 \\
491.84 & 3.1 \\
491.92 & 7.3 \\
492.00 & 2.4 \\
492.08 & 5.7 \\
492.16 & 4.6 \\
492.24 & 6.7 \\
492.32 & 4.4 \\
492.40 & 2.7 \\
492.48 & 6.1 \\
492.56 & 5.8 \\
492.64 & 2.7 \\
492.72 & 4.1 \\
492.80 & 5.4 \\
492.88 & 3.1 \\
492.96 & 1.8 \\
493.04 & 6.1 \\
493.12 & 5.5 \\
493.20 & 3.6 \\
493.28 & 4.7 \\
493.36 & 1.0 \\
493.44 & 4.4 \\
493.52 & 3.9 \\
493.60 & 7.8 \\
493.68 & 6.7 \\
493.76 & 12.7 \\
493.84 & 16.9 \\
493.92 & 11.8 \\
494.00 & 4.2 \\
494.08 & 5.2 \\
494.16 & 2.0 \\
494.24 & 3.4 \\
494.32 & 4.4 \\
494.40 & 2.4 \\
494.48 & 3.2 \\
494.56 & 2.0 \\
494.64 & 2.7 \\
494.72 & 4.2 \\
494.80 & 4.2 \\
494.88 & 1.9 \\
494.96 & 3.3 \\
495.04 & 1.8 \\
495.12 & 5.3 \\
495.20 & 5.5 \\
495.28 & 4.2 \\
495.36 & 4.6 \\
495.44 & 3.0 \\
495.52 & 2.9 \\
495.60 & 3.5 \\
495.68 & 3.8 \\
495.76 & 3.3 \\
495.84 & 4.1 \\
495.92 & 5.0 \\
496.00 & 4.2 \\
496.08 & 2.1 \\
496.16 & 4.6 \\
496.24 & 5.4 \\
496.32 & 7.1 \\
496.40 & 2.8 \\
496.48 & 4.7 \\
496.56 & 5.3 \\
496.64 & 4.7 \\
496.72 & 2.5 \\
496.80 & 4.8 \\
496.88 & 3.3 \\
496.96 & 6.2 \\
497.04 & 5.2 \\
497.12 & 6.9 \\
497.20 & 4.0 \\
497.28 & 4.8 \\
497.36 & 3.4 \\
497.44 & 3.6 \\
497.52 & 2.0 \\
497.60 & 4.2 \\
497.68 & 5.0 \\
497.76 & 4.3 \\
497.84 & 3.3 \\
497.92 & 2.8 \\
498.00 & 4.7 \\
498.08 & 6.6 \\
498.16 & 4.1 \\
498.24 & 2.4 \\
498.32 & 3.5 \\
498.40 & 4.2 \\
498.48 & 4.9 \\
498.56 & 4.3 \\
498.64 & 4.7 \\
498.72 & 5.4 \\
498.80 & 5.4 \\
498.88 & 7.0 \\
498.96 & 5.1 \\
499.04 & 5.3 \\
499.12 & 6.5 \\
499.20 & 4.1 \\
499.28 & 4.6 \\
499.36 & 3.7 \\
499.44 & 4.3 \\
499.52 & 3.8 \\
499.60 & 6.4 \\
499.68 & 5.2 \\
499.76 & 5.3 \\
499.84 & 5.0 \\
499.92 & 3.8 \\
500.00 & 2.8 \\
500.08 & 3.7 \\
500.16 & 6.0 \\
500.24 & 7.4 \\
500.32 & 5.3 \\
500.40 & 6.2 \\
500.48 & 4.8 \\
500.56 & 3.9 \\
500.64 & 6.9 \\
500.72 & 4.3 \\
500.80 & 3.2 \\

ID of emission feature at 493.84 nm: Hgamma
